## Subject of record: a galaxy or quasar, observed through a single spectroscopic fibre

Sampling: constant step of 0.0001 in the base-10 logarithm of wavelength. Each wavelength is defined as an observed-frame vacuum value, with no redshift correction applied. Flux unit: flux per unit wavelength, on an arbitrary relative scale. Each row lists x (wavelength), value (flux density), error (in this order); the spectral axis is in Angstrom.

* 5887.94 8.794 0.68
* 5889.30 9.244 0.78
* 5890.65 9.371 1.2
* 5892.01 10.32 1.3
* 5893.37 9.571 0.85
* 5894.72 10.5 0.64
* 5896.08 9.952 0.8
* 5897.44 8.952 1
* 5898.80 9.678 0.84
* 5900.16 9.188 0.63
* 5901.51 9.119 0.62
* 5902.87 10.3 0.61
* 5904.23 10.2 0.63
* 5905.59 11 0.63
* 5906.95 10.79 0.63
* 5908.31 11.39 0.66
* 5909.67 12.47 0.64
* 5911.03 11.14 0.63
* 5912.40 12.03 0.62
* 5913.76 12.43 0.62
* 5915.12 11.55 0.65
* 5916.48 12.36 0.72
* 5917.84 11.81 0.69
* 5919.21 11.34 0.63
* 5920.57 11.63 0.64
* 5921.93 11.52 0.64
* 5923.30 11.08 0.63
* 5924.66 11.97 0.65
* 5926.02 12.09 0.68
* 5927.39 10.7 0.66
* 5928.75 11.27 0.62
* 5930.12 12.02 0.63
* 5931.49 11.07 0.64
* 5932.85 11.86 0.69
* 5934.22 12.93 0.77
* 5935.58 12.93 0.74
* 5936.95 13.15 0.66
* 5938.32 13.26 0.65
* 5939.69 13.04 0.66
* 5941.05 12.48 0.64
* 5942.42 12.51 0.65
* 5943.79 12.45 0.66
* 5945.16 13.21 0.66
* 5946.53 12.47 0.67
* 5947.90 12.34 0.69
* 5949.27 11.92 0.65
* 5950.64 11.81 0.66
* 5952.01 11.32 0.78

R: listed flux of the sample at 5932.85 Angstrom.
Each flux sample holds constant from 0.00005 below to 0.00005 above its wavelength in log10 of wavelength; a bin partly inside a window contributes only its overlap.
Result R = 11.86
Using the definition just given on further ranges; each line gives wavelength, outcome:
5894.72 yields 10.5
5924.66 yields 11.97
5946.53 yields 12.47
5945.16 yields 13.21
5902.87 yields 10.3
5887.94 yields 8.794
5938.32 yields 13.26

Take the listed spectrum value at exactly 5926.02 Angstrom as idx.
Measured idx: 12.09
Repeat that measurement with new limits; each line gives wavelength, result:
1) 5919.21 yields 11.34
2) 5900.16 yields 9.188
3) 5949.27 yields 11.92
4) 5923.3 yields 11.08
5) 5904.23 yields 10.2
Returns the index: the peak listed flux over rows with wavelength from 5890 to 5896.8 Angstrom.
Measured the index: 10.5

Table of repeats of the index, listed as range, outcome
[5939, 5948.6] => 13.21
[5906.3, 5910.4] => 12.47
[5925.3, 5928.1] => 12.09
